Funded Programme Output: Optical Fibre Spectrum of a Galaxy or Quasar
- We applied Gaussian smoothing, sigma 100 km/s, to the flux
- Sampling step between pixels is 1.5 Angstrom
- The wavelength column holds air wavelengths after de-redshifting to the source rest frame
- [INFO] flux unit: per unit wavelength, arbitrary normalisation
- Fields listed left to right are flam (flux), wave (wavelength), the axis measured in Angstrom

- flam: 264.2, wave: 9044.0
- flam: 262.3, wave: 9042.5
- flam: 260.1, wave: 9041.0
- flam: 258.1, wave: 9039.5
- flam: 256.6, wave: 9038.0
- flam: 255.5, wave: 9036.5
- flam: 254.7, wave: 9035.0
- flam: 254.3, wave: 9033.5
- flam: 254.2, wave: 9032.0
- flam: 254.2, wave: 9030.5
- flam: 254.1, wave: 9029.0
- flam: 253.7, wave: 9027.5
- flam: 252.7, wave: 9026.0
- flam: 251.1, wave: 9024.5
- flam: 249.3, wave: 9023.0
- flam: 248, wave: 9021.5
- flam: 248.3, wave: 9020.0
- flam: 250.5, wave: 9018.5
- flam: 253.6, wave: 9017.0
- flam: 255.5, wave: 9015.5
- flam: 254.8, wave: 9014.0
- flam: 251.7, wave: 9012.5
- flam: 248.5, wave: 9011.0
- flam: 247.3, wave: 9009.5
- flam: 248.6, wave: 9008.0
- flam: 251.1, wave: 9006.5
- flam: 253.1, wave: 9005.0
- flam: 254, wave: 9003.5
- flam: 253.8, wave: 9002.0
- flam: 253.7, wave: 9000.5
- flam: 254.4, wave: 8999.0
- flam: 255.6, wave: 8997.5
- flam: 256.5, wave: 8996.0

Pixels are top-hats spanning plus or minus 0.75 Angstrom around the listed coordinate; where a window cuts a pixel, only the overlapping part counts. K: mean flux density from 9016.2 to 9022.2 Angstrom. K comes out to 250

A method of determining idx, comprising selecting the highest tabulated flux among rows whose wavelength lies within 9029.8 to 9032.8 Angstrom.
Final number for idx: 254.2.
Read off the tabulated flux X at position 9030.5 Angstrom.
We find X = 254.2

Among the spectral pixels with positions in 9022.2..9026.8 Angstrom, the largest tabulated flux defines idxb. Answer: 252.7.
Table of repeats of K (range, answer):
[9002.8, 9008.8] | 252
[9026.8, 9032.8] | 254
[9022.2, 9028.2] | 252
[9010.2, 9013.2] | 250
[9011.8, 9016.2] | 254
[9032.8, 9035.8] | 255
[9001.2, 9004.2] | 254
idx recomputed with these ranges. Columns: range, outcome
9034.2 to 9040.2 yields 258.1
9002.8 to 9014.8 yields 254.8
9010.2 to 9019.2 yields 255.5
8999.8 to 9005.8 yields 254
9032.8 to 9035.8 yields 254.7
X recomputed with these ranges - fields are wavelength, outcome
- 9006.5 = 251.1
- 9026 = 252.7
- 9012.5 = 251.7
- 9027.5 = 253.7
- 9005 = 253.1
